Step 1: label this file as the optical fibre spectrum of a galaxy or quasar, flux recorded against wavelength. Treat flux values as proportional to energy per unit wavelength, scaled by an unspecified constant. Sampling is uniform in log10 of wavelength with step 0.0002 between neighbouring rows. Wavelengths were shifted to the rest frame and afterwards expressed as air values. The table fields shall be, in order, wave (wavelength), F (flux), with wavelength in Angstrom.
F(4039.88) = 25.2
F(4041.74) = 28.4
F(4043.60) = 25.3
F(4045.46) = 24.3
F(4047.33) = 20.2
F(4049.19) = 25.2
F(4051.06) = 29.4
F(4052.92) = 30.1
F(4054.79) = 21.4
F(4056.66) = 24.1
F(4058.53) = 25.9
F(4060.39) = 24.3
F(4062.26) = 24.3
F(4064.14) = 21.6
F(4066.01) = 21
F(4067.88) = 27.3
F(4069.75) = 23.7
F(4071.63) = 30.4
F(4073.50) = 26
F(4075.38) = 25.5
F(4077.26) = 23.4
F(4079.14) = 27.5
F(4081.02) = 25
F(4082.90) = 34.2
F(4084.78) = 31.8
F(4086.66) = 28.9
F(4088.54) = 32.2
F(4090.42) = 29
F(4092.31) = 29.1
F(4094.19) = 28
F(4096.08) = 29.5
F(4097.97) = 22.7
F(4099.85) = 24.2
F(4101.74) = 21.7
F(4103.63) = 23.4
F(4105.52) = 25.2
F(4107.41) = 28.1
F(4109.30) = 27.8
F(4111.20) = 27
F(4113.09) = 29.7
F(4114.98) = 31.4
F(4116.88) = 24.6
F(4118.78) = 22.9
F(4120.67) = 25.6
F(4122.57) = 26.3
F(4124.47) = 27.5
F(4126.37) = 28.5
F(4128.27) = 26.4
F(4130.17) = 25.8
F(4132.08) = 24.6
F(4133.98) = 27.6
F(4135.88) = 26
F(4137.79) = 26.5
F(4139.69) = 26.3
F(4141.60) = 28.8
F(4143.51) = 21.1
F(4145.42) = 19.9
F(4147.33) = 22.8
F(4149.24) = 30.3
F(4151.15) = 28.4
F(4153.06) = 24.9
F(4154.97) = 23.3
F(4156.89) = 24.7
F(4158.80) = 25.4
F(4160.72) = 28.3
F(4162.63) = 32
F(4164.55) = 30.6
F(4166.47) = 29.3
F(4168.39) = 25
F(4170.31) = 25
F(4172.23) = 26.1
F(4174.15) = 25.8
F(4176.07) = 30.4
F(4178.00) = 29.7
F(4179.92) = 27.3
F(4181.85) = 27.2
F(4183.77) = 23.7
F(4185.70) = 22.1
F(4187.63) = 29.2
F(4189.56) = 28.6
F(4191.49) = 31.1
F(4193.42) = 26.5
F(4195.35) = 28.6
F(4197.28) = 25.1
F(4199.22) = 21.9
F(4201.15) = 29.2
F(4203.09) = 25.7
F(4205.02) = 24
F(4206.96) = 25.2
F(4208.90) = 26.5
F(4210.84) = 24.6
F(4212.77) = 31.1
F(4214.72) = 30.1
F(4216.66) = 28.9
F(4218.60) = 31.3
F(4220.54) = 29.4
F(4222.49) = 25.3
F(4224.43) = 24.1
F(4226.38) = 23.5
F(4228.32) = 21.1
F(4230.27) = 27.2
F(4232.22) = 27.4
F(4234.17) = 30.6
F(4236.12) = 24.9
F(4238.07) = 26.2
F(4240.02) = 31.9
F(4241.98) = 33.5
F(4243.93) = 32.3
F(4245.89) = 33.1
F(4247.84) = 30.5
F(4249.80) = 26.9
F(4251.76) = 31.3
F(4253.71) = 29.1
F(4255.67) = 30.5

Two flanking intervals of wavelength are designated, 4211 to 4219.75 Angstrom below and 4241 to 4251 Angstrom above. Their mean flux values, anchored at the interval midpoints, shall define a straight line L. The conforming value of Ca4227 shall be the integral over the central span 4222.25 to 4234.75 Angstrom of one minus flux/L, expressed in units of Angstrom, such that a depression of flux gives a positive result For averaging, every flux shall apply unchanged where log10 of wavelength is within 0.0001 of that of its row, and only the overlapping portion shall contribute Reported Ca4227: 2.0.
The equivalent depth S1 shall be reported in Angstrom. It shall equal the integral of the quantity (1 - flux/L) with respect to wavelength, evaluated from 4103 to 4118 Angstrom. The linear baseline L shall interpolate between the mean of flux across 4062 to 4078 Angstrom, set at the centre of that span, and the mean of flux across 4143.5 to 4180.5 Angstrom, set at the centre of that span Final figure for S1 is -0.9 Angstrom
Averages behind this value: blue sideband 24.8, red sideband 26.7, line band 27.2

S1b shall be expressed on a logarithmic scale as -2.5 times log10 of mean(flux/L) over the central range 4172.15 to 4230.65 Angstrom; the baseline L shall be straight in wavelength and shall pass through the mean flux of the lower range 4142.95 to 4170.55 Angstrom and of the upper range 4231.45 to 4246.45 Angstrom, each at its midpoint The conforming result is 0.05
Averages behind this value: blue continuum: 26.2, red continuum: 29.9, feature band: 26.8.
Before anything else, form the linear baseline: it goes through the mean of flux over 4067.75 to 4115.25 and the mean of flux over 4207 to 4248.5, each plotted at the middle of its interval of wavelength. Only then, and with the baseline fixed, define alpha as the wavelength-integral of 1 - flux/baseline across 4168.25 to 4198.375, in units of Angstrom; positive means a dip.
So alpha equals 0.99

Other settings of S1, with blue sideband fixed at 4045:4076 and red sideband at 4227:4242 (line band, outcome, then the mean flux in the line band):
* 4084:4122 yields -2.3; 27.1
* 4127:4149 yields 0.6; 25.3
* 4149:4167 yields -0.9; 27.6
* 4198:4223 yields -0.1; 27.2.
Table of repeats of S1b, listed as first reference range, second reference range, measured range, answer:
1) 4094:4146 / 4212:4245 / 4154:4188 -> 0.00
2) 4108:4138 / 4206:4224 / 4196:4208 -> 0.10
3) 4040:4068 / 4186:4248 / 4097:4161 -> 0.01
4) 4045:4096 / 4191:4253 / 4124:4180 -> 0.02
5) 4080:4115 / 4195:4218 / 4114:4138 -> 0.04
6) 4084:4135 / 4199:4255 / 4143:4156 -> 0.12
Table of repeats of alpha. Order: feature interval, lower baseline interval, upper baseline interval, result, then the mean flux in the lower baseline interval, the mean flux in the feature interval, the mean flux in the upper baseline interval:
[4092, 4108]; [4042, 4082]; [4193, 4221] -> 0.04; 25.1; 25.6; 27.2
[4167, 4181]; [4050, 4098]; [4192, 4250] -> 0.13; 26.9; 27.1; 27.6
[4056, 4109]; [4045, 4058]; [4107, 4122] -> -0.74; 25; 26.4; 27.1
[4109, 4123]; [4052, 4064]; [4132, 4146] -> -0.98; 24.8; 26.9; 25.3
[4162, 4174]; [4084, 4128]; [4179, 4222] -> -0.27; 27.2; 27.7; 27.1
